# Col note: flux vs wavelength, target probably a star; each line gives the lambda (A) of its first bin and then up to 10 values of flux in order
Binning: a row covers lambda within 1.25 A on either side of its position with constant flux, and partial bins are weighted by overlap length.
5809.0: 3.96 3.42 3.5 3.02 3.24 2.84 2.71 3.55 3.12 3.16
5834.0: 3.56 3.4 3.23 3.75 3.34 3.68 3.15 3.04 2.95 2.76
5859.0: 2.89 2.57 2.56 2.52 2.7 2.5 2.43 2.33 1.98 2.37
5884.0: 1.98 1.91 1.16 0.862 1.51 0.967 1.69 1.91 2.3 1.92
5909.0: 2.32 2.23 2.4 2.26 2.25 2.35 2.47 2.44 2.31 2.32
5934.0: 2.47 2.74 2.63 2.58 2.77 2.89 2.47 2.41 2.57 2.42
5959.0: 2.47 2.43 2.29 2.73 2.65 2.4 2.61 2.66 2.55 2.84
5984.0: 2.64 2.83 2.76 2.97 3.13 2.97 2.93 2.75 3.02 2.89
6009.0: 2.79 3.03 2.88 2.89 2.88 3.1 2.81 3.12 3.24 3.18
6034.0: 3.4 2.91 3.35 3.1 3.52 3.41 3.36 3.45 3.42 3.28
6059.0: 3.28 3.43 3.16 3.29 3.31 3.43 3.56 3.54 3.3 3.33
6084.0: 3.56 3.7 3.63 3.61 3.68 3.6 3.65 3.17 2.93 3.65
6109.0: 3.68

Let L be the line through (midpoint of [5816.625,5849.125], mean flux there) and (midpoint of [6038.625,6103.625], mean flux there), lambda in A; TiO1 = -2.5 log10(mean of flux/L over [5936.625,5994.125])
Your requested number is 0.27 mag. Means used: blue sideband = 3.28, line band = 2.63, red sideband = 3.42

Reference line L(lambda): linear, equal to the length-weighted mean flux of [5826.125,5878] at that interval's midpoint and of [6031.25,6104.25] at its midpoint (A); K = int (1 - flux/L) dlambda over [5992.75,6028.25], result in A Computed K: 3.69 A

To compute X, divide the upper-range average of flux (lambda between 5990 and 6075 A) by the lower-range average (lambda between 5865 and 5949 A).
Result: 1.43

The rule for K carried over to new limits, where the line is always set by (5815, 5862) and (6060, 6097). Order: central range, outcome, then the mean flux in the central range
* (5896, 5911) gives 6.2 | 1.91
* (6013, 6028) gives 2.0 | 2.95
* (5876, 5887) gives 3.8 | 2.11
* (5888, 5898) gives 6.5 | 1.14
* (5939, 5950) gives 2.1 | 2.68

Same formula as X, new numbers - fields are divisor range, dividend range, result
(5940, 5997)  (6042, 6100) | 1.30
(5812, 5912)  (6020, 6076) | 1.26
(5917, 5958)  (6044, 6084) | 1.35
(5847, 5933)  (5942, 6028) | 1.22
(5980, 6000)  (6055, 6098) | 1.20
